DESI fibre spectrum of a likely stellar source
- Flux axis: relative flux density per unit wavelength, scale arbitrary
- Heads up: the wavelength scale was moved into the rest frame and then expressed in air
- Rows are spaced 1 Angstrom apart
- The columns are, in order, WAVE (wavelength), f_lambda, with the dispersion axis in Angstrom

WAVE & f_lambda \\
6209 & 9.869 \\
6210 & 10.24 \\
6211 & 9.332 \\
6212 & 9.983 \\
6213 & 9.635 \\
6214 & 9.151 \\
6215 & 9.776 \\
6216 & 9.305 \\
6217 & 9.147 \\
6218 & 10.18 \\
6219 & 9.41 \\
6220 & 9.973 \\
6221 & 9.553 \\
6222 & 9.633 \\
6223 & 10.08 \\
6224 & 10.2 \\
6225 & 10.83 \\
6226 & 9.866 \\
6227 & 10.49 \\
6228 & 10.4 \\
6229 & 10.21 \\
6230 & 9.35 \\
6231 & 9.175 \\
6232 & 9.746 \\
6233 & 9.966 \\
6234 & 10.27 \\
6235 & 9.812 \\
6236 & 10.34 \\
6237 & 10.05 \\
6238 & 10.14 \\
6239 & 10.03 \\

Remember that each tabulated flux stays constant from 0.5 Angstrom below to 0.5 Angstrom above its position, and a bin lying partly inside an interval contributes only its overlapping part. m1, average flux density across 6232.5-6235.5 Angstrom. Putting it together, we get 10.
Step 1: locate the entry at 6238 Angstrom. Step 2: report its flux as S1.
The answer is 10.14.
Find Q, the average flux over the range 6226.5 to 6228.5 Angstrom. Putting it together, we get 10.4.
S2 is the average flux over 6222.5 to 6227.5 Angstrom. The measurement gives 10.3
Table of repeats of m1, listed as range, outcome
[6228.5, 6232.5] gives 9.62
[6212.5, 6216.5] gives 9.47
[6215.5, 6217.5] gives 9.23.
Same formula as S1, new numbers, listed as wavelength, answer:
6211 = 9.332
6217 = 9.147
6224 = 10.2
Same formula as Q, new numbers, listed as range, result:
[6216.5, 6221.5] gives 9.65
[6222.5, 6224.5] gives 10.1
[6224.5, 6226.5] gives 10.3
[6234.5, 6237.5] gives 10.1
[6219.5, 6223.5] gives 9.81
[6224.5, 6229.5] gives 10.4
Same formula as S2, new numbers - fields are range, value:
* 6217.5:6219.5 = 9.79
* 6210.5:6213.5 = 9.65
